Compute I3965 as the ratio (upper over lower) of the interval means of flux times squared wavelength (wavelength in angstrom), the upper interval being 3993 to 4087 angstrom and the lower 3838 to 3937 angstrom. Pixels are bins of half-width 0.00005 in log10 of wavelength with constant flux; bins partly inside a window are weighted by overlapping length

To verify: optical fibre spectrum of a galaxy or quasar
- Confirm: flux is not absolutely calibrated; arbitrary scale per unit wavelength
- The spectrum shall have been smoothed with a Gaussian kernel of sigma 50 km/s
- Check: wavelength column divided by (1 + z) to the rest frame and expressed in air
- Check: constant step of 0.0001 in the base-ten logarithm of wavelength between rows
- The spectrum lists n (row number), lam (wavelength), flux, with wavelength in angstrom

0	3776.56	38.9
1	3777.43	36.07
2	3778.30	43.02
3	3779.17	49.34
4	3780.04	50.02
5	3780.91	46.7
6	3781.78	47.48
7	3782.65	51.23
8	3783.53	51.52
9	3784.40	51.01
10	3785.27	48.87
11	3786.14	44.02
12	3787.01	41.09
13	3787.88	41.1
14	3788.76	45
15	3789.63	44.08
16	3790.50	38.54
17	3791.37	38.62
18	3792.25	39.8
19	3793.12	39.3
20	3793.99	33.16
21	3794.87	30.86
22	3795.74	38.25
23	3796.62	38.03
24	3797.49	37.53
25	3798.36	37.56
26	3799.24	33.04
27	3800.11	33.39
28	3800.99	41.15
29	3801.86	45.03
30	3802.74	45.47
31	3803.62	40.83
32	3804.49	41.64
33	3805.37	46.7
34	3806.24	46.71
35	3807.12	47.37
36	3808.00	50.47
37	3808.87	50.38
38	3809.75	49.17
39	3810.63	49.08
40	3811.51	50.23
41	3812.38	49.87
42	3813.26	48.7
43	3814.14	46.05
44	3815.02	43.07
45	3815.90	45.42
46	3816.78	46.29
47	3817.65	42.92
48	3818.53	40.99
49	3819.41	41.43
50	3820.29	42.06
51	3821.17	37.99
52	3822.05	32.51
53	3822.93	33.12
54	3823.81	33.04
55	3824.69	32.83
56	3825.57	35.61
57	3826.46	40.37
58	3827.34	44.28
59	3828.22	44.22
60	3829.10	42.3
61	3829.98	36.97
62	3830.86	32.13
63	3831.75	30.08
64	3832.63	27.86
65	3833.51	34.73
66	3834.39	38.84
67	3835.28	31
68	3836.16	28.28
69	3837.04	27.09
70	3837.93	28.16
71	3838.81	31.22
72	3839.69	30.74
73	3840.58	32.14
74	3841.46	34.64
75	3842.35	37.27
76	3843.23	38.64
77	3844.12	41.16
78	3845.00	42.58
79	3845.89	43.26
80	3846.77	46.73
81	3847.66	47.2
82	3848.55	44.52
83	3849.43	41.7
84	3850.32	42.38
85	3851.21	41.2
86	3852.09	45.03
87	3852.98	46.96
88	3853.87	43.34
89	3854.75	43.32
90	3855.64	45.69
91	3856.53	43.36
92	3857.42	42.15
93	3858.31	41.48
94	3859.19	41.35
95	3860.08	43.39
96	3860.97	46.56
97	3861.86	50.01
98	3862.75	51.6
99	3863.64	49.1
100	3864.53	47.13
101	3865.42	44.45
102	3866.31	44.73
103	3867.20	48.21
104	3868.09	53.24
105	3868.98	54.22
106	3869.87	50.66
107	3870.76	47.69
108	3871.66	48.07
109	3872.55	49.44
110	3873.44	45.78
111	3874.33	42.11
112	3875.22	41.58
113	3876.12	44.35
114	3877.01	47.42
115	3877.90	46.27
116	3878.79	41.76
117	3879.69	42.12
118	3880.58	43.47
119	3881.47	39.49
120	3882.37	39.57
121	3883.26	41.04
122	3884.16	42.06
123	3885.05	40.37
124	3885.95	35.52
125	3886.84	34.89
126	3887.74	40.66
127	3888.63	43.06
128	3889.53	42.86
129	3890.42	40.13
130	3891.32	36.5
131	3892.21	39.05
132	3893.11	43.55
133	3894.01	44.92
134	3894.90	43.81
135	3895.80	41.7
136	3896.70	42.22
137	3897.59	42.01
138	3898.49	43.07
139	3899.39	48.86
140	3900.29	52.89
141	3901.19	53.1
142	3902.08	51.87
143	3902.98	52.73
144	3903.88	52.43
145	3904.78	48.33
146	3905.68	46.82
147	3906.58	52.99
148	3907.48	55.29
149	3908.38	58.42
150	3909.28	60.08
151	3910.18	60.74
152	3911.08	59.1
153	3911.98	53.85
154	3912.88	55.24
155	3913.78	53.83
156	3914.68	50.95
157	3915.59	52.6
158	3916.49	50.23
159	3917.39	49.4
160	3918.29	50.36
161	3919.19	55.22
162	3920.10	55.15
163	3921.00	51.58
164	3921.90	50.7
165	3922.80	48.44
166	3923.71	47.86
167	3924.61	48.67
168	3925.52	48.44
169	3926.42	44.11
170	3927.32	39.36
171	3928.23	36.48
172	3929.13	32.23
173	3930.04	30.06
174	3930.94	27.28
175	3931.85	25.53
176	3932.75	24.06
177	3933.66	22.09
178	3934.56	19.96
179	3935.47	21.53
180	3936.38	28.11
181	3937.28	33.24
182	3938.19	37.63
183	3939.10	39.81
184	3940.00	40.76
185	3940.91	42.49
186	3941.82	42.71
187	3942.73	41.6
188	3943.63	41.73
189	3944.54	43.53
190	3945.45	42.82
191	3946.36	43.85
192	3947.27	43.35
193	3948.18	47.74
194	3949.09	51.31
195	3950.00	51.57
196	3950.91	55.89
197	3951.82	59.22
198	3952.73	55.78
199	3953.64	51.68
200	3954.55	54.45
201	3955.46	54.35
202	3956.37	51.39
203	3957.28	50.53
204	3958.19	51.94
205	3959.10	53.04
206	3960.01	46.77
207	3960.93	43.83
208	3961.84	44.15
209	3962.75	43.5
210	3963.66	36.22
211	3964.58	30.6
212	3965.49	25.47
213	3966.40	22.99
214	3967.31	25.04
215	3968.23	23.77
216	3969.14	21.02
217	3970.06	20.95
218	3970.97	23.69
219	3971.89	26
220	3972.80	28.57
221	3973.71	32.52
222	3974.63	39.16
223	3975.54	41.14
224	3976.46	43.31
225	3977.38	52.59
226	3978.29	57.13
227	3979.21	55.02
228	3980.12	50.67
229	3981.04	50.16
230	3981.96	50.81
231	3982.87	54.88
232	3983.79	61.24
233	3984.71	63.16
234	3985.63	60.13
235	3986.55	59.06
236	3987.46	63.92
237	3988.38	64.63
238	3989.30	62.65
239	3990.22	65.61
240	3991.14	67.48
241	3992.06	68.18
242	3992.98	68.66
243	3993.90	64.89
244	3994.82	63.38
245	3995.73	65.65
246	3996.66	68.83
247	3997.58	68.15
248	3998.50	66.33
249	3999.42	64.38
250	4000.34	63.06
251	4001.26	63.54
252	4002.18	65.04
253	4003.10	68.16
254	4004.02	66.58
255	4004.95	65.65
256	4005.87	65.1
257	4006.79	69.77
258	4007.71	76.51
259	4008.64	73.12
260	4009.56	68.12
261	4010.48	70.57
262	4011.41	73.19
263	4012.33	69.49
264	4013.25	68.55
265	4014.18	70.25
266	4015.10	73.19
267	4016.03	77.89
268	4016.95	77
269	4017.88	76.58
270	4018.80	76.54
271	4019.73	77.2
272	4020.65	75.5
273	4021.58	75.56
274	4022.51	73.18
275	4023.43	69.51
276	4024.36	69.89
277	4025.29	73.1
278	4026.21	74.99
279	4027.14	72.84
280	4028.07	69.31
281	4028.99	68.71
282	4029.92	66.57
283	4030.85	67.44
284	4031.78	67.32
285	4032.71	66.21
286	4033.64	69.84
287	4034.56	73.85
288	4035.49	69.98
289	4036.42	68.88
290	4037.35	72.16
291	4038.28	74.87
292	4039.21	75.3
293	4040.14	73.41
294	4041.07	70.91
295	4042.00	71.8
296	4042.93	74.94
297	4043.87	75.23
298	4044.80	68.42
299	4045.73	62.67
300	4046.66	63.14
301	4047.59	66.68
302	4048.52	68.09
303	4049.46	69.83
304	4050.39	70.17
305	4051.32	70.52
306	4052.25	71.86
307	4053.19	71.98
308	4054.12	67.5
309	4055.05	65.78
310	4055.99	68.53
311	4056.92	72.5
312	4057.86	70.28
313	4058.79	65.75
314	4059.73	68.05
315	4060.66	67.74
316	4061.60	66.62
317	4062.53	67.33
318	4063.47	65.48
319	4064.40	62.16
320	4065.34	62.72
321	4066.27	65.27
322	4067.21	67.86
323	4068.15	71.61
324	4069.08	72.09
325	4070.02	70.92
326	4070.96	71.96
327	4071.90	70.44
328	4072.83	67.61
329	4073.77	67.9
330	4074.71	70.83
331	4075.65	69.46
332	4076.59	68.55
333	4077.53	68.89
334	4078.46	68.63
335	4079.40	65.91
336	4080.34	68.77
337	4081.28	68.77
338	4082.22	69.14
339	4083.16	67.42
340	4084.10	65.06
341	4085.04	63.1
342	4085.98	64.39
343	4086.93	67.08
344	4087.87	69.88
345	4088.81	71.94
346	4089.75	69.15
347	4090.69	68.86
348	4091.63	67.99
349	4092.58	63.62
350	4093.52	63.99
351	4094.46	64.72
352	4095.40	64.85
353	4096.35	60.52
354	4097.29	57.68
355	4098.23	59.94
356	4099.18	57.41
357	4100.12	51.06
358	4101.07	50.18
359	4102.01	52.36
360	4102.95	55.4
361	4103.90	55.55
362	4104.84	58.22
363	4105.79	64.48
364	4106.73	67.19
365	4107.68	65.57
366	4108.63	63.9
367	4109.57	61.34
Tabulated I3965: 1.7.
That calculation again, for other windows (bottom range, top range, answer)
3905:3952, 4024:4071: 1.65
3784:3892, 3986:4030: 1.81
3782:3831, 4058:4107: 1.78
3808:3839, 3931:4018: 1.41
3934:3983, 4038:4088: 1.75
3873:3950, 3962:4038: 1.43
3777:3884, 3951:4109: 1.64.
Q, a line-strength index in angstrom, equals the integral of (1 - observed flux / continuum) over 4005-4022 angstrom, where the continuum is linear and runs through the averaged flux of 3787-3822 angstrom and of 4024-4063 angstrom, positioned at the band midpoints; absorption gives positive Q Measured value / -1.66 angstrom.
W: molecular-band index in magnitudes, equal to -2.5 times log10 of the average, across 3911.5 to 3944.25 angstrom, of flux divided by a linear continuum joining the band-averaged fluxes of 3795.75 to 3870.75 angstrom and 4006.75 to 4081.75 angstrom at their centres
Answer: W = 0.29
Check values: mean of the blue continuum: 41.6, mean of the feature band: 41.5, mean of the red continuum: 70.2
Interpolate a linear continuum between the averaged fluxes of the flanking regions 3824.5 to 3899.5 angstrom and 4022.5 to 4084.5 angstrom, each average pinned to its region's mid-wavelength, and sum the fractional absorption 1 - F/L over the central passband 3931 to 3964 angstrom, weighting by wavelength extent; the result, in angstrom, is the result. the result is 7.0 angstrom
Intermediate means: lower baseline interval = 41.6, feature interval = 42.6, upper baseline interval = 69.3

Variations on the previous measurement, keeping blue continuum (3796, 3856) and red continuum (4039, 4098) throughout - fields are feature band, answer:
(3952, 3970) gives 4.7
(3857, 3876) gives -0.8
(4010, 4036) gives -3.8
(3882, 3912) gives 1.2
